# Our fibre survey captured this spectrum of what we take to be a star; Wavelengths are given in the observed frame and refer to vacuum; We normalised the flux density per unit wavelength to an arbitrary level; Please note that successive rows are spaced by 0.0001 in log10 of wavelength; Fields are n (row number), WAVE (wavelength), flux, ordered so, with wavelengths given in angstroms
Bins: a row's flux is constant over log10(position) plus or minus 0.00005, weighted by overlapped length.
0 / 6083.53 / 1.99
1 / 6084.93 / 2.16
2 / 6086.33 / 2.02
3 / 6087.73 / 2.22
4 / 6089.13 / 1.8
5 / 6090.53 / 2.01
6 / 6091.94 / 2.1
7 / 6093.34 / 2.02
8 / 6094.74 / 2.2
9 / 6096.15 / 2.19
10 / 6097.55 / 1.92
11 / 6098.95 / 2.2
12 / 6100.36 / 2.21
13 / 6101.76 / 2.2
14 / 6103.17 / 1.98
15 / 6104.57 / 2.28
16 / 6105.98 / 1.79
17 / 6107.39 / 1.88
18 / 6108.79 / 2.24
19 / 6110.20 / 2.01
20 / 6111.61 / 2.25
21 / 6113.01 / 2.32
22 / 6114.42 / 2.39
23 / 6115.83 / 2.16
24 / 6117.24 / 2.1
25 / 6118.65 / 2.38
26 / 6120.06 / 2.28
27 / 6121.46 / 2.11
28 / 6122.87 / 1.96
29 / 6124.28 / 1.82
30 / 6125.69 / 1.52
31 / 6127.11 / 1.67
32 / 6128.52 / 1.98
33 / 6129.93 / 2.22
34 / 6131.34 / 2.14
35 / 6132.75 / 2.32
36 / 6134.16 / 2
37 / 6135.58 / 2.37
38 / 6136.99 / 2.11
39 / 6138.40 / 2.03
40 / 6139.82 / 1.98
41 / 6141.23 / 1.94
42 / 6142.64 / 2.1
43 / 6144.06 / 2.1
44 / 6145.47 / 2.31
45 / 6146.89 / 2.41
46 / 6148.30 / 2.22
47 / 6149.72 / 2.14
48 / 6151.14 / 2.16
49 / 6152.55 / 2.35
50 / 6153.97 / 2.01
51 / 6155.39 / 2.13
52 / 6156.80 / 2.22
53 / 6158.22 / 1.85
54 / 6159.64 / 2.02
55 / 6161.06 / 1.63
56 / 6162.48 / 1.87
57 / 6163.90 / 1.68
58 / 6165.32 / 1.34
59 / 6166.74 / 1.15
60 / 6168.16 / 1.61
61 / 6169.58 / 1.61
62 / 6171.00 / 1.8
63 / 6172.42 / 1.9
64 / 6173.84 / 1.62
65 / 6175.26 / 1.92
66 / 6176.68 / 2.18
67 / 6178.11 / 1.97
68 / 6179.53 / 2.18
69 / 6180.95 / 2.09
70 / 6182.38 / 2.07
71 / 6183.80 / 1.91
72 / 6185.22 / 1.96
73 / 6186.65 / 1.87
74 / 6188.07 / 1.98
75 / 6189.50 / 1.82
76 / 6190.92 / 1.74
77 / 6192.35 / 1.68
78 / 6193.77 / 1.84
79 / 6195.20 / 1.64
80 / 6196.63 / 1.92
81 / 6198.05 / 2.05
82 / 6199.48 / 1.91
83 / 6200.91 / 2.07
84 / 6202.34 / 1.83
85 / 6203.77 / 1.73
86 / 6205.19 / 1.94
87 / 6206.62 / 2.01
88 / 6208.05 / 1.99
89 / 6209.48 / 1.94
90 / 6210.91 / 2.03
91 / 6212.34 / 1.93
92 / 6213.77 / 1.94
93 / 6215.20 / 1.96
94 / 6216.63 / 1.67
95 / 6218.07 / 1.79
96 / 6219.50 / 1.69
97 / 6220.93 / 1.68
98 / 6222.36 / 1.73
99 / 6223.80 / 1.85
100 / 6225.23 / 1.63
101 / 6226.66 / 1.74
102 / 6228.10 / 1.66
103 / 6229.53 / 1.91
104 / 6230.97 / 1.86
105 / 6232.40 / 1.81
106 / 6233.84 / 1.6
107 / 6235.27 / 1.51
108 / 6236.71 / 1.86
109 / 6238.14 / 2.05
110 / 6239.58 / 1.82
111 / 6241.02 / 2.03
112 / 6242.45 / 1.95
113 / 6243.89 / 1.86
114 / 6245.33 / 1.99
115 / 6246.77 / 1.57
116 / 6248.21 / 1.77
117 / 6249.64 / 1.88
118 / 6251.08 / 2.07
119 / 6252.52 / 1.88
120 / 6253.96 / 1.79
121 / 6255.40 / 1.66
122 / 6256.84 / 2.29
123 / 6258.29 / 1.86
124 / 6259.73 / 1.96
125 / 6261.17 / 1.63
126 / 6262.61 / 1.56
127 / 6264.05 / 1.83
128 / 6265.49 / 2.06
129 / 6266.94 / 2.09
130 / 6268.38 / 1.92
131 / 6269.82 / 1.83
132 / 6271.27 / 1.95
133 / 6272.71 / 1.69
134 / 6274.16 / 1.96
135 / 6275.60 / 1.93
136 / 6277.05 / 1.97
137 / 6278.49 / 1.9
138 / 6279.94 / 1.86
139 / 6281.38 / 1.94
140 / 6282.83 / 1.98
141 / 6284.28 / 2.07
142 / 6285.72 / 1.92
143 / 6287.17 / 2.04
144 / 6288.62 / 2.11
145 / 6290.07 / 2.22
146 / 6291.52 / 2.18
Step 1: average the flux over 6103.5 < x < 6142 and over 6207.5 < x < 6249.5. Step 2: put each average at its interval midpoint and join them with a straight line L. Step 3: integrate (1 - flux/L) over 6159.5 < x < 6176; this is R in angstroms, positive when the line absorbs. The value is 2.5 angstroms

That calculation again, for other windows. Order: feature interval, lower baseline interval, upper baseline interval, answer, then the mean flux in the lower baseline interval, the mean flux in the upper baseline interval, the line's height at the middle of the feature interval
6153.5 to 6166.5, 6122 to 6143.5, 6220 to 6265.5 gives 0.87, 2.01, 1.82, 1.96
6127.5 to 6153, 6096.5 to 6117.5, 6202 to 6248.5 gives -1.33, 2.13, 1.83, 2.05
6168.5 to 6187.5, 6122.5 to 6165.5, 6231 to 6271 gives 0.48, 2.03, 1.86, 1.97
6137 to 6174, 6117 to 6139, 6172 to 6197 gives 0.95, 2.06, 1.9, 1.99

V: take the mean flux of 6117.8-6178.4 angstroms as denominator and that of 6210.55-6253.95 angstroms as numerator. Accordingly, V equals 0.92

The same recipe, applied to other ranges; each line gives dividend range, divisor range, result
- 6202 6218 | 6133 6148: 0.89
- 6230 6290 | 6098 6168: 0.92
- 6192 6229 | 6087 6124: 0.87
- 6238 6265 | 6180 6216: 0.97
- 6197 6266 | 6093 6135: 0.88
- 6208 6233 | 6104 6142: 0.87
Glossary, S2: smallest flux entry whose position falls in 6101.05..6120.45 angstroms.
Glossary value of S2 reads 1.79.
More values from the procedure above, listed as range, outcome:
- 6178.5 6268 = 1.51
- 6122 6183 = 1.15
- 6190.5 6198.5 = 1.64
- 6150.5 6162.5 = 1.63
